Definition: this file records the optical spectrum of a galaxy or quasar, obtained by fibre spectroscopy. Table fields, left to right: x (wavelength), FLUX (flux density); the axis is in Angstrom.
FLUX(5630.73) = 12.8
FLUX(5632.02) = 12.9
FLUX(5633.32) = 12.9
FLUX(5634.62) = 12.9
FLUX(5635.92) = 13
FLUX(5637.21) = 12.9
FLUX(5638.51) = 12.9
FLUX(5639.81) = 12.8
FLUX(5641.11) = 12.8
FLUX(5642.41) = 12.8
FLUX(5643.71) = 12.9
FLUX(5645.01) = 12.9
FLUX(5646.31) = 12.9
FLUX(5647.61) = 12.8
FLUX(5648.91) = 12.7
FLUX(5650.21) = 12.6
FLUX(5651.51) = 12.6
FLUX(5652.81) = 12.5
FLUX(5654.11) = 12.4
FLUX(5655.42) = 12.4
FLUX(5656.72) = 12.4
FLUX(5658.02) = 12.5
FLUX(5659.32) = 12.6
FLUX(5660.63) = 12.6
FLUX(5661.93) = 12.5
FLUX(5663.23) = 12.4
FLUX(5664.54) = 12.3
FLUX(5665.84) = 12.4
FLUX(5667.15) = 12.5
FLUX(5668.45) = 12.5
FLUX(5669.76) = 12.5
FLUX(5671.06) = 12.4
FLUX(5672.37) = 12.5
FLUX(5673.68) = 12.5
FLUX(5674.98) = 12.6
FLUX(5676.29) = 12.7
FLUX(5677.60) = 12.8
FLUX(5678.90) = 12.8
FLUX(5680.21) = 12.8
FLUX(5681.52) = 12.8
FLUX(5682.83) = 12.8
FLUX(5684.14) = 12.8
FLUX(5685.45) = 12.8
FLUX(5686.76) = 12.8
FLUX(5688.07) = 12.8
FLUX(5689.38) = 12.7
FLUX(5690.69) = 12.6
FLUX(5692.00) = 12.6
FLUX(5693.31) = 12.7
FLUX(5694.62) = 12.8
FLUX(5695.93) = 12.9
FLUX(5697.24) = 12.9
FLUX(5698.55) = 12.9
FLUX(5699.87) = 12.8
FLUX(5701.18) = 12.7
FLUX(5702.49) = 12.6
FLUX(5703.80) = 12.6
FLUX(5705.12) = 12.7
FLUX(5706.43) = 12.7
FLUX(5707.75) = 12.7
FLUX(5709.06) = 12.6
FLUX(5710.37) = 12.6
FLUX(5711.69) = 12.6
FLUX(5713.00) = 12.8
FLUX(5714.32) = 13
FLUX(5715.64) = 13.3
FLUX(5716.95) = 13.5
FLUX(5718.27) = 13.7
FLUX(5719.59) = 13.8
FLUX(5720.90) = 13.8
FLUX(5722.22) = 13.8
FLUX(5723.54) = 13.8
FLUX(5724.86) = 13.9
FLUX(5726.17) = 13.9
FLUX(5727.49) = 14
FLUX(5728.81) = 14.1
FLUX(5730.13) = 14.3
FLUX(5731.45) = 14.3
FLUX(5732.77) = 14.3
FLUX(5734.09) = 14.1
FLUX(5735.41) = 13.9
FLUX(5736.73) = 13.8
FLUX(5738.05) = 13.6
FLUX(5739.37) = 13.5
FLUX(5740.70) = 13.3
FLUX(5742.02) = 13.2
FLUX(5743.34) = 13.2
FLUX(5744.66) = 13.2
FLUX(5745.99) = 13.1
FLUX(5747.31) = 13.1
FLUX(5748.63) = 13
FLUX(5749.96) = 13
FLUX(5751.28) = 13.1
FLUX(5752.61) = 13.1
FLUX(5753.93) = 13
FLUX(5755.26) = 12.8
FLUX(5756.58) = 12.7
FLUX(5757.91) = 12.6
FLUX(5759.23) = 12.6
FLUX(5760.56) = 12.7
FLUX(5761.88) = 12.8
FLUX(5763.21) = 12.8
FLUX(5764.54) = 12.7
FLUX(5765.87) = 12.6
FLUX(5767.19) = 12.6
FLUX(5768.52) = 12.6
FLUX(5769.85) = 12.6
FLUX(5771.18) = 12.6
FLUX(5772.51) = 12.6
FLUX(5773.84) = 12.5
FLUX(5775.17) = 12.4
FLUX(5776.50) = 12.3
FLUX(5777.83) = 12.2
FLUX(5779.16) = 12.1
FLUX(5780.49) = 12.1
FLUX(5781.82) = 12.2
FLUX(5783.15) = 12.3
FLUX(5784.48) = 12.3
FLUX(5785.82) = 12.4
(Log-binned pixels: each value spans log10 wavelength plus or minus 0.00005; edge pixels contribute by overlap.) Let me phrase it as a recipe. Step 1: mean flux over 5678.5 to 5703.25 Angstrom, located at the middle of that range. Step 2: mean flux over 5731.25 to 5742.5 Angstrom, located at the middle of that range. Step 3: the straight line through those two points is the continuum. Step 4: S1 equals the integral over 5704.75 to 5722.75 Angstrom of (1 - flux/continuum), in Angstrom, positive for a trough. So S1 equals 0.20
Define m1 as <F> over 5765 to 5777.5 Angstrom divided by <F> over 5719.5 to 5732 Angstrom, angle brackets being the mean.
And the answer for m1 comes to 0.9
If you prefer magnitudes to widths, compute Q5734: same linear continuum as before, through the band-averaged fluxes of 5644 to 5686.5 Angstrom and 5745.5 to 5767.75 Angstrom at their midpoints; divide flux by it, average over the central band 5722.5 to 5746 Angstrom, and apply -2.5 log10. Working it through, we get -0.08 mag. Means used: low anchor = 12.6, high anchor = 12.8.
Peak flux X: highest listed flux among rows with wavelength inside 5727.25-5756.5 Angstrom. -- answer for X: 14.3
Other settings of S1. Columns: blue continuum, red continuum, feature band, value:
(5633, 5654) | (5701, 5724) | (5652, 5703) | 1.19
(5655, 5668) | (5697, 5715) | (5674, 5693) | -0.22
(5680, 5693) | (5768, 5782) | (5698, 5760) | -3.46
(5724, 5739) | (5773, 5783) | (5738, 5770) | 0.57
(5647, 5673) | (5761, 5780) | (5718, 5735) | -2.00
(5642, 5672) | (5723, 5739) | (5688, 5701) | 0.51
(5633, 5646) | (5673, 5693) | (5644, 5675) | 0.63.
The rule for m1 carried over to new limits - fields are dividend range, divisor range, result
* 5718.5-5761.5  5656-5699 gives 1.06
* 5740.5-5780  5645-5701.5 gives 1.01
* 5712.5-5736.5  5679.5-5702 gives 1.08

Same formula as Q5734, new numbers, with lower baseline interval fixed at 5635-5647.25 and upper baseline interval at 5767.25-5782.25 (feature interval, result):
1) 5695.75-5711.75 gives -0.01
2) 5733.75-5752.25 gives -0.07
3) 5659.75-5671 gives 0.03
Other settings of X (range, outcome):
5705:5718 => 13.5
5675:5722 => 13.8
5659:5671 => 12.6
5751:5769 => 13.1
